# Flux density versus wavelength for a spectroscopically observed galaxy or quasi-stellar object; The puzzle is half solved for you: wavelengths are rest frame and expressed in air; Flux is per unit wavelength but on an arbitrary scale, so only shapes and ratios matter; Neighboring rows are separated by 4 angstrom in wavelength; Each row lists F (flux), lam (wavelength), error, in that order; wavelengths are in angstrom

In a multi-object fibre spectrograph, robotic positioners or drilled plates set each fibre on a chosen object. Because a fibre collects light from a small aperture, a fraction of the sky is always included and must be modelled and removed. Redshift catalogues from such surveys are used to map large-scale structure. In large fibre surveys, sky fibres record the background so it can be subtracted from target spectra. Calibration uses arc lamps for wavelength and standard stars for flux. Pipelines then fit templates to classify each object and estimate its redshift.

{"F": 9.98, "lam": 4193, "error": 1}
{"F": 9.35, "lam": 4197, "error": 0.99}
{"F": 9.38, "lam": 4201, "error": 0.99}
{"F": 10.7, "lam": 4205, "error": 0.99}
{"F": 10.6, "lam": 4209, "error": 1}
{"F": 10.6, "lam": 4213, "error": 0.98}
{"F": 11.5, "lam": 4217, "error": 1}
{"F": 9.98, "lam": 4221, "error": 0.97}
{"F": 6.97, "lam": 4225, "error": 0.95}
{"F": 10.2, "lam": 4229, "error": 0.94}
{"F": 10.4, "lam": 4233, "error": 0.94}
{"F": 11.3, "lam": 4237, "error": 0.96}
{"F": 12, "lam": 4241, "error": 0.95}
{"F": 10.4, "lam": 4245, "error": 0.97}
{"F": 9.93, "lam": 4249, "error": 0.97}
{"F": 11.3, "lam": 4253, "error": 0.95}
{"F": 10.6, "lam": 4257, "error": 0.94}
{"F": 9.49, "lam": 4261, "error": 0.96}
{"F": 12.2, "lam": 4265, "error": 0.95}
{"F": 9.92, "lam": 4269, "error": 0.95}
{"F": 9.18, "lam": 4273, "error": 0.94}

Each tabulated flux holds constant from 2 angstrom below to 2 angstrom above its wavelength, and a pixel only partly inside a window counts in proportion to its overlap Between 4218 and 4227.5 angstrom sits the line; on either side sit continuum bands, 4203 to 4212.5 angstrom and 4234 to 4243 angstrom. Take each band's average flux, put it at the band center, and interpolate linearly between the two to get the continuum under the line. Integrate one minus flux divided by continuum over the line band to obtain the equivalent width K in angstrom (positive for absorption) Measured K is 1.86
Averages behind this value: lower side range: 10.6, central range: 8.88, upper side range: 11.5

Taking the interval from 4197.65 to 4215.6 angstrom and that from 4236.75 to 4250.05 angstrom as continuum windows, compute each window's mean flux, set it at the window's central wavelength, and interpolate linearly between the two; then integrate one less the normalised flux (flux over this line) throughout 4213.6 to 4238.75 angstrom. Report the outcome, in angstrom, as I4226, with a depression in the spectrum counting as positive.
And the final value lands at 1.3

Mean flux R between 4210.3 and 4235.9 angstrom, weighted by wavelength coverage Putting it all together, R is 10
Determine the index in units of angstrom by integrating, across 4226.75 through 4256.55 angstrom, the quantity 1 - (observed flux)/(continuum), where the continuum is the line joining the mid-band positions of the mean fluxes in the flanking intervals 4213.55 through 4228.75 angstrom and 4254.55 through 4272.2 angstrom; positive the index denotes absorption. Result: -2.0 angstrom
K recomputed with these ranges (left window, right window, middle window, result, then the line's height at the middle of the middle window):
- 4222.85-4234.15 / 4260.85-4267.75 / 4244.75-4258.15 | -0.2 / 10.4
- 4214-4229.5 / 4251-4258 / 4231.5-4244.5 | -1.0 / 10.3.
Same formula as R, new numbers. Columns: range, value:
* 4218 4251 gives 10.2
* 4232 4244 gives 11.2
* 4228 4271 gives 10.7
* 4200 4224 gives 10.4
